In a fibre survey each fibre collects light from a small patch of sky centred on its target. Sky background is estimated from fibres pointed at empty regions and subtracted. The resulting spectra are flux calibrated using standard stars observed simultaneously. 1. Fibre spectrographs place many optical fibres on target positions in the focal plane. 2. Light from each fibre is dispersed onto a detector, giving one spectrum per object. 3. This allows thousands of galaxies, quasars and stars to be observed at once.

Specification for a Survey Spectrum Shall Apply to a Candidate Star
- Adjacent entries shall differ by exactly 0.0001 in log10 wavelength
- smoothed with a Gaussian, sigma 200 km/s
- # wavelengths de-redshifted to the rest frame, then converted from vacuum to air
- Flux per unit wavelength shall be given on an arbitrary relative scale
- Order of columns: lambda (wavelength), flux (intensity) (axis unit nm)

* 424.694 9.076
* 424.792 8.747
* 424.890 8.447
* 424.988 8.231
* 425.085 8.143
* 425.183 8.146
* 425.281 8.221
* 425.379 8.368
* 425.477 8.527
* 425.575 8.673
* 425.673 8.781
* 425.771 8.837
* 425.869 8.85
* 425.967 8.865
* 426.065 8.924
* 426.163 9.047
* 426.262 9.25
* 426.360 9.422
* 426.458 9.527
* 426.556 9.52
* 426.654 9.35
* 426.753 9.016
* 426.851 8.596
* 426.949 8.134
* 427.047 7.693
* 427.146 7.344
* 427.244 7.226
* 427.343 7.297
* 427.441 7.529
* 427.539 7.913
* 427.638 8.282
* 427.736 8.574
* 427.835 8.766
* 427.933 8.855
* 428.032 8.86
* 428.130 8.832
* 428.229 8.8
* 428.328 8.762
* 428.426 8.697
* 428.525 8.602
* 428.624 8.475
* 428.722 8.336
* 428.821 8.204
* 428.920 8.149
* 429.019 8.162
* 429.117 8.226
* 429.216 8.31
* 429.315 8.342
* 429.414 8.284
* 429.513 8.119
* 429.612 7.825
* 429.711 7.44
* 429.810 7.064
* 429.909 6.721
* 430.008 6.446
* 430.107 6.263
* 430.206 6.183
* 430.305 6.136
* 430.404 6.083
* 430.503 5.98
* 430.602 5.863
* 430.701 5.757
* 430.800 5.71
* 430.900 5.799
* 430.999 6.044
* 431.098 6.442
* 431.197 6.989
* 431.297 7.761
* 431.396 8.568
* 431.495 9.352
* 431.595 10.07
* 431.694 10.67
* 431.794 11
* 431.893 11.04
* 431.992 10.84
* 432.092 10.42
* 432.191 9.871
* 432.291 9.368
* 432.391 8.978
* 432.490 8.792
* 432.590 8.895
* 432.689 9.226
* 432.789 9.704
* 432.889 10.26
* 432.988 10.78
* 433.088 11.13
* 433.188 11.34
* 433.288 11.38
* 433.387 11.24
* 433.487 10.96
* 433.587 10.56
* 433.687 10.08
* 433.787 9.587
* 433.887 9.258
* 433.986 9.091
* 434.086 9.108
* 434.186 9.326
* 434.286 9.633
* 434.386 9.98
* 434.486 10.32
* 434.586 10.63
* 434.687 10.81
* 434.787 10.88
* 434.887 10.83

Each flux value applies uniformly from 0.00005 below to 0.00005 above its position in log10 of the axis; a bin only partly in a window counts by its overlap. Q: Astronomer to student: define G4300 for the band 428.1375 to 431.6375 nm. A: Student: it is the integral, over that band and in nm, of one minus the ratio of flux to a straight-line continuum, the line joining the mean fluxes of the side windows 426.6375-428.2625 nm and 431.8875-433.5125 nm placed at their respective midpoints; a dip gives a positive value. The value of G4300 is 0.63 nm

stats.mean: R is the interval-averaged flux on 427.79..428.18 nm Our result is 8.83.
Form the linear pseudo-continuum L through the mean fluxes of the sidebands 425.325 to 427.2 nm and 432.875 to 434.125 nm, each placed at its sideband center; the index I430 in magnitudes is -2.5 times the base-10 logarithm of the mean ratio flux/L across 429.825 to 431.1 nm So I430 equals 0.500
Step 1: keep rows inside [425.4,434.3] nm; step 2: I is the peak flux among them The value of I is 11.38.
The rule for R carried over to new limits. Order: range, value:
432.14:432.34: 9.63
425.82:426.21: 8.93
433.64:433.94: 9.65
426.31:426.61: 9.51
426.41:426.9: 9.2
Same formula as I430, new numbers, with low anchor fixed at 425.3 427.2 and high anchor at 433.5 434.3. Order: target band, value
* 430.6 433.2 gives 0.06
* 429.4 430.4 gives 0.30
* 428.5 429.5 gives 0.10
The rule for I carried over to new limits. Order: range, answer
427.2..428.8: 8.86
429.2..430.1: 8.342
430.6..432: 11.04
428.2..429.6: 8.8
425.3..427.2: 9.527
